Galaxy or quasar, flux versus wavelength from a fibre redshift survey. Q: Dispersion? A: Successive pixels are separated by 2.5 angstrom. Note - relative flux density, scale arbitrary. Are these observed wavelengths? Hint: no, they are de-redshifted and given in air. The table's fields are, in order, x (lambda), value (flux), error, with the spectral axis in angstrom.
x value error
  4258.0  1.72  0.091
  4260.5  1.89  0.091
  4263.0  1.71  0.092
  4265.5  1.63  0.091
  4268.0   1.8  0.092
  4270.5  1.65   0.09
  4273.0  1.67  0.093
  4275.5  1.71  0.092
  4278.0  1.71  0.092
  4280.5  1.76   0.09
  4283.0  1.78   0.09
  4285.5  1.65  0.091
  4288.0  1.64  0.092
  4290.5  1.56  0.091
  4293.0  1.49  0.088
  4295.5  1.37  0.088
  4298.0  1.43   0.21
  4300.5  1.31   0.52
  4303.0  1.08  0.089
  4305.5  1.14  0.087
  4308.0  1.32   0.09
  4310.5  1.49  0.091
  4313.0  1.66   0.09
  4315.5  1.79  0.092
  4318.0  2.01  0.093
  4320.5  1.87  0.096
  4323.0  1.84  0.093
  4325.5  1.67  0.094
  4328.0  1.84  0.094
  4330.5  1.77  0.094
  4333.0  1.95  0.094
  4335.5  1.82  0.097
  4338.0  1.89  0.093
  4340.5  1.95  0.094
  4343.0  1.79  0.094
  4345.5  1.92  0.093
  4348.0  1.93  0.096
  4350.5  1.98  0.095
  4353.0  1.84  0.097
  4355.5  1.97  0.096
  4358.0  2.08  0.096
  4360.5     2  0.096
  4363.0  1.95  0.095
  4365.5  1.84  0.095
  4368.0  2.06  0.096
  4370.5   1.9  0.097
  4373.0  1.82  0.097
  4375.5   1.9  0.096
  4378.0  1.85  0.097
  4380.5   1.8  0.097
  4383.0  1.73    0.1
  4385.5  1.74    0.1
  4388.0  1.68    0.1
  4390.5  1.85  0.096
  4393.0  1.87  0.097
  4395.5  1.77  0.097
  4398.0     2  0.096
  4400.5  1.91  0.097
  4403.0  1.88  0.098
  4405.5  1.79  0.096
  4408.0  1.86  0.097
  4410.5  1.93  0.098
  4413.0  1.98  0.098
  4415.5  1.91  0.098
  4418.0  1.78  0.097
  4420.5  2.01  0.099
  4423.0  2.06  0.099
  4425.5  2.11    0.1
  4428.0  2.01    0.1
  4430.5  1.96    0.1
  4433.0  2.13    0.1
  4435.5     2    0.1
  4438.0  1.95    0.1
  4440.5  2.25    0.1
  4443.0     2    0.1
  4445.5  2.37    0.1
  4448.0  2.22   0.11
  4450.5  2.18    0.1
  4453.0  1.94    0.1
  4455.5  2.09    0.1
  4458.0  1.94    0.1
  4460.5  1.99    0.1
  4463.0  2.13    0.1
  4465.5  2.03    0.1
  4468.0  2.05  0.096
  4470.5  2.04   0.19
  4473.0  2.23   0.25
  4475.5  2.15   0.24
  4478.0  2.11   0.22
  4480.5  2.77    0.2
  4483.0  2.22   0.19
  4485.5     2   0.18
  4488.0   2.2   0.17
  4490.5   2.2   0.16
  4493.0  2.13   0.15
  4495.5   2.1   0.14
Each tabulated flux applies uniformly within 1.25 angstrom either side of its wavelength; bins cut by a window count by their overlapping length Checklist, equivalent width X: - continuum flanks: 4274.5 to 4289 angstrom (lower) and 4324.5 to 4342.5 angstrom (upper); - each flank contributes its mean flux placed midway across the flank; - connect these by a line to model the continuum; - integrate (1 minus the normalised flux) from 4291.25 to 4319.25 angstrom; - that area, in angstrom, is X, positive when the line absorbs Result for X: 4.9 angstrom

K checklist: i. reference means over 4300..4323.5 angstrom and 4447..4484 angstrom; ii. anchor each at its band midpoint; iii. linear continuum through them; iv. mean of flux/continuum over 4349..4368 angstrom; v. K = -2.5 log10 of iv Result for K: -0.14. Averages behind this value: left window 1.55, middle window 1.96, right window 2.14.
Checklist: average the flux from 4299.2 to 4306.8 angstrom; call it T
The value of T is 1.18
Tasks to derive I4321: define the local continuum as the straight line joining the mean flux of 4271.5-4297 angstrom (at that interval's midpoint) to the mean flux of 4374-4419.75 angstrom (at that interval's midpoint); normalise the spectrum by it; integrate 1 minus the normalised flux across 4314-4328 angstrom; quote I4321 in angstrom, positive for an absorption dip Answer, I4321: -1.1 angstrom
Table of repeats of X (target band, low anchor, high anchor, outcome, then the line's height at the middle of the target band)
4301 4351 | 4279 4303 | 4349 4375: 0.4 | 1.73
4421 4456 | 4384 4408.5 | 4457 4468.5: -2.4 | 1.96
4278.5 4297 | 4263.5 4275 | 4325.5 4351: 1.4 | 1.74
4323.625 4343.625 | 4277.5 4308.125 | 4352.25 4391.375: -1.8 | 1.68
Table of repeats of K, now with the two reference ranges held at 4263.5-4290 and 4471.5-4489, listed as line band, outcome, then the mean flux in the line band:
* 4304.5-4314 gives 0.261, 1.4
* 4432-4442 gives 0.022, 2.08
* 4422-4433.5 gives 0.026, 2.05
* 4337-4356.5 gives -0.015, 1.91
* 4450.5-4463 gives 0.079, 2.02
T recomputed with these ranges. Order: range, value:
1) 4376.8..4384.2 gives 1.79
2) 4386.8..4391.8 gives 1.77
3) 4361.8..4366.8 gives 1.9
